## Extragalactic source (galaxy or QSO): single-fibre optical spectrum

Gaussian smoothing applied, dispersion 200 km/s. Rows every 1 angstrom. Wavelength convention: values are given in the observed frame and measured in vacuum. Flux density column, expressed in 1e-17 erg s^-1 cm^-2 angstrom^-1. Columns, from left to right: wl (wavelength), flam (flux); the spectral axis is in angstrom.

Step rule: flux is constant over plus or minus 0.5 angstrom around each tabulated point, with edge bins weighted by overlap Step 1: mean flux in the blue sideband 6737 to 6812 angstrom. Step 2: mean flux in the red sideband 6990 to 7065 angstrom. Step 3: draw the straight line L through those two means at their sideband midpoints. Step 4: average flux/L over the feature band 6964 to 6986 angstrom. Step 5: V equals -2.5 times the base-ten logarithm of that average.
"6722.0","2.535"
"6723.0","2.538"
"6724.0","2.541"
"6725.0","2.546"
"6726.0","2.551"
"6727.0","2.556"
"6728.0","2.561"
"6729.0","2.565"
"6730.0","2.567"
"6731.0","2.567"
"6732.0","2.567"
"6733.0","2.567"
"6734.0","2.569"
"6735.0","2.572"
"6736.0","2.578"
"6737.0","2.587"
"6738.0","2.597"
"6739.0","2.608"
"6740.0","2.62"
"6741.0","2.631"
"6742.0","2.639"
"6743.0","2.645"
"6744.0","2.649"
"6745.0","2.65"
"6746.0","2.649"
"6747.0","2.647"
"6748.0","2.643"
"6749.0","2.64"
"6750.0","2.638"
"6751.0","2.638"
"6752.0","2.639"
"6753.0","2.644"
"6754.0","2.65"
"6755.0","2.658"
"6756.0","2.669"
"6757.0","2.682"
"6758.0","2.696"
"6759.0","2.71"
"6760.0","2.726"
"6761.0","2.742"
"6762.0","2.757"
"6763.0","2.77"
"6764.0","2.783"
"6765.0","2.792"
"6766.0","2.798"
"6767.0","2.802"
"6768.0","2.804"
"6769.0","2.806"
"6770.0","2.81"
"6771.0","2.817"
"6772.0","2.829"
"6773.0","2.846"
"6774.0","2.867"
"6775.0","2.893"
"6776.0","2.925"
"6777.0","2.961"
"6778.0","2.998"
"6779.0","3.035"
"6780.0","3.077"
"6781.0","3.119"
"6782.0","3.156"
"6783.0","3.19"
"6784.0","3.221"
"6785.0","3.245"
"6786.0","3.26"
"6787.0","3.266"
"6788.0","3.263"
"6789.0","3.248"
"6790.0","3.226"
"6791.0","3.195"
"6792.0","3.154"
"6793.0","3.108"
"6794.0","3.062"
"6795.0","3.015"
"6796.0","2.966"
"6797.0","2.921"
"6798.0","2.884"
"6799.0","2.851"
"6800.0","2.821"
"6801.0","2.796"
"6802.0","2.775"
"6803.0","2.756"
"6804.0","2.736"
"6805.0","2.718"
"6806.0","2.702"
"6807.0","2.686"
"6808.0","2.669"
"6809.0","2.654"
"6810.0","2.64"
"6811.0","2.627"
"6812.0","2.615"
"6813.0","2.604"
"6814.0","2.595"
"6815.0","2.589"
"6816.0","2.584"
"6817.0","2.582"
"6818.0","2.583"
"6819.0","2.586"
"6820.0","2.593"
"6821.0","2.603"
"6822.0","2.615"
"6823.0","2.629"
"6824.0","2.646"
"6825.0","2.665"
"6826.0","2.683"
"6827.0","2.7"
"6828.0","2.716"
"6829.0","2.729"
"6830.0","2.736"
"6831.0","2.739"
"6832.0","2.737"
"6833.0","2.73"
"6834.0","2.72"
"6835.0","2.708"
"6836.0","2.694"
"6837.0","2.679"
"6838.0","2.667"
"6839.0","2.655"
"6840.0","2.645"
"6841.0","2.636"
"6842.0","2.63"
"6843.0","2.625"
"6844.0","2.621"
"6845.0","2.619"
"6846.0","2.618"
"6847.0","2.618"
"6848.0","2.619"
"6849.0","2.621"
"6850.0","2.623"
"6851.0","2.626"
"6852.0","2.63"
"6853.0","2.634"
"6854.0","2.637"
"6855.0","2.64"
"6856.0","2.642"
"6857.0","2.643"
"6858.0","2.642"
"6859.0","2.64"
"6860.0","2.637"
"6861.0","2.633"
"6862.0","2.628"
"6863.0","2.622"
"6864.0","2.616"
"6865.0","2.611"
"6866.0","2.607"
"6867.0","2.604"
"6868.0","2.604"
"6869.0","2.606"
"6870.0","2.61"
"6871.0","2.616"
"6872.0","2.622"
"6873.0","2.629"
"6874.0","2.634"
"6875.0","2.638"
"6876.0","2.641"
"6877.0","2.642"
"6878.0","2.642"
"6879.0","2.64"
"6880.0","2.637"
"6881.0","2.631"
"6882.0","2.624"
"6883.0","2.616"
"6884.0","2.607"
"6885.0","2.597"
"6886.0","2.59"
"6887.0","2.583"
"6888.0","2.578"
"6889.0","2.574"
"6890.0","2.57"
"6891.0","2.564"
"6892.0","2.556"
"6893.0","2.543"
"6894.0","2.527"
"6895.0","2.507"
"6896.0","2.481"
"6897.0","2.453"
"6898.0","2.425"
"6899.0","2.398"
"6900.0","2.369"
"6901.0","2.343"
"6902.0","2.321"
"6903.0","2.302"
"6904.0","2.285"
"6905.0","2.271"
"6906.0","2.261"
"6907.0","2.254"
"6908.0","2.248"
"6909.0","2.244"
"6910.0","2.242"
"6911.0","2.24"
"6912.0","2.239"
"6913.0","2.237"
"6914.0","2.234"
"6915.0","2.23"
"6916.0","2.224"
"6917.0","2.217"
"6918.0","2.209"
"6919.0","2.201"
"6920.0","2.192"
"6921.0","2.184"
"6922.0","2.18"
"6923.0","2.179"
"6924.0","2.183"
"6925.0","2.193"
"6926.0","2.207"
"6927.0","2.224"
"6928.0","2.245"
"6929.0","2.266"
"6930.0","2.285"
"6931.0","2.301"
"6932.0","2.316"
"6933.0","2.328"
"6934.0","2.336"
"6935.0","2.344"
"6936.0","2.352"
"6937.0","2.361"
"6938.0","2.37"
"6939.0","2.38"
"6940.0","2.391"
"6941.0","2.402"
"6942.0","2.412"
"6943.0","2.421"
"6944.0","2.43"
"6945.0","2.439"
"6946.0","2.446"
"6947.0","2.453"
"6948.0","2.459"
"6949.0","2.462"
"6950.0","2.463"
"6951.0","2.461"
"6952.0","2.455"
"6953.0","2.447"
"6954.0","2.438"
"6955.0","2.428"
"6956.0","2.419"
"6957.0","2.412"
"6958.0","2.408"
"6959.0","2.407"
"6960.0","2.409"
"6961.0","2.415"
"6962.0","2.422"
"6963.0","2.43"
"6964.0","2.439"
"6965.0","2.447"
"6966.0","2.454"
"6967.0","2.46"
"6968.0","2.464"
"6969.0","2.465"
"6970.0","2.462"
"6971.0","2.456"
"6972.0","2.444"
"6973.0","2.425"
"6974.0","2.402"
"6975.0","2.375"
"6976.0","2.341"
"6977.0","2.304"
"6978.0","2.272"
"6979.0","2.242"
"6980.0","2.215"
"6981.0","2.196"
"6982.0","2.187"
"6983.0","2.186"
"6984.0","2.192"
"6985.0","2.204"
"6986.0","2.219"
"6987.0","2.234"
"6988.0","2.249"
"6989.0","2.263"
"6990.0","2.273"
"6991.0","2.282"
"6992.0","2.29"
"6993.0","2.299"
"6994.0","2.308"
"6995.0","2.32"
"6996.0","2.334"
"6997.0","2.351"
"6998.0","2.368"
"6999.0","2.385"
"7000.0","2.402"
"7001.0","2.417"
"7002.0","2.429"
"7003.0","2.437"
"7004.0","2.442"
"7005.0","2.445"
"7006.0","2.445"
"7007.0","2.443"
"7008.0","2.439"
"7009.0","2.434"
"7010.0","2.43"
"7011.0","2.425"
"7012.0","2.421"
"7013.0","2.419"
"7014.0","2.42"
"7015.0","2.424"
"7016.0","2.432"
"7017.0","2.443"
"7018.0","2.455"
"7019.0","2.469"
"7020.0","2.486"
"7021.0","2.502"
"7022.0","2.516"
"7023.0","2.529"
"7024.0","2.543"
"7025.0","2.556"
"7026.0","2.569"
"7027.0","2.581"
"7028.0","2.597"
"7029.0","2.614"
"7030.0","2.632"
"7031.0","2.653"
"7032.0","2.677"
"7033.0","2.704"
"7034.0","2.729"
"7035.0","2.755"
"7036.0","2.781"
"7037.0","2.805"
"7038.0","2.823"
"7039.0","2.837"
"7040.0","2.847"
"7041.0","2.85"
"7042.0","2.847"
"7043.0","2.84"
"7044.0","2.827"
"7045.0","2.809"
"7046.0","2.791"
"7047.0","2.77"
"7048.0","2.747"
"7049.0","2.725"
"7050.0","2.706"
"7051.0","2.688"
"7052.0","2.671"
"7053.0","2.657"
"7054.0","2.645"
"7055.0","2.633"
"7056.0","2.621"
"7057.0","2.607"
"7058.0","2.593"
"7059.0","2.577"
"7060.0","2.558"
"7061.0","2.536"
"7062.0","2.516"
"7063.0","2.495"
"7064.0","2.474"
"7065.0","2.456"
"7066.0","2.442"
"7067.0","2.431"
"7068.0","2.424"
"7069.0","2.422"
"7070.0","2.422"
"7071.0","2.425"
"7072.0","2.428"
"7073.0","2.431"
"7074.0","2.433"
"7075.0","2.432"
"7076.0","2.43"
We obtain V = 0.12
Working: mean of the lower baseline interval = 2.83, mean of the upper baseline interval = 2.56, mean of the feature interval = 2.34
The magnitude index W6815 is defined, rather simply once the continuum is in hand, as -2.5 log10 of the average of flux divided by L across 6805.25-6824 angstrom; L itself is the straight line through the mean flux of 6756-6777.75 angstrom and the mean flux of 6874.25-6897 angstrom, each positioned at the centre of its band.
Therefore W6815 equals 0.04 mag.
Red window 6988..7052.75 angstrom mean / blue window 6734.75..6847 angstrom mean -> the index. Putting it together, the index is 0.92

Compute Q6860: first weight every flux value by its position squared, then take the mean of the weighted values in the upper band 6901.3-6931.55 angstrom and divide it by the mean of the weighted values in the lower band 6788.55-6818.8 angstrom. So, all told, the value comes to 0.82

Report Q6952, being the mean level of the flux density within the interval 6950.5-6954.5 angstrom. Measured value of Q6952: 2.45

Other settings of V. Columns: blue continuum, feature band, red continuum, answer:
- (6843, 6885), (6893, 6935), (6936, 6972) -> 0.105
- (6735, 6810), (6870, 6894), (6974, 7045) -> 0.024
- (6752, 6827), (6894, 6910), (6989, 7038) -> 0.135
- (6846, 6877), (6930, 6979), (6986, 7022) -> 0.029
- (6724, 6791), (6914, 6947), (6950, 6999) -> 0.066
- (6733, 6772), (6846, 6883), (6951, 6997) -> -0.047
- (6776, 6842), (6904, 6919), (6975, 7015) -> 0.143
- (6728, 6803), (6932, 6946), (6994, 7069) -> 0.118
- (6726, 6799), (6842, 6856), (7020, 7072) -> 0.054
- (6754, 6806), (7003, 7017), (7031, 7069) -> 0.116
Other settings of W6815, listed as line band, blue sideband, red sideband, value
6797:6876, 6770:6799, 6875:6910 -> 0.047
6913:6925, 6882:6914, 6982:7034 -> 0.102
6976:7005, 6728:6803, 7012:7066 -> 0.159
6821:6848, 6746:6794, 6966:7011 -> 0.025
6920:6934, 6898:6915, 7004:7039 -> 0.043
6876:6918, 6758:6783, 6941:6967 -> 0.060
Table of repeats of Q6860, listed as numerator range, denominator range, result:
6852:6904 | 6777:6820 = 0.91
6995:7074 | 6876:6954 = 1.11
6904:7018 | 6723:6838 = 0.89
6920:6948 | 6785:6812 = 0.83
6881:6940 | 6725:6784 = 0.90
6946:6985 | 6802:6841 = 0.93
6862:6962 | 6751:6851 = 0.90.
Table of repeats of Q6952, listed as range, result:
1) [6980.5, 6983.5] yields 2.19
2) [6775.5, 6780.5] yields 3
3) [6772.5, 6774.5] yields 2.86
